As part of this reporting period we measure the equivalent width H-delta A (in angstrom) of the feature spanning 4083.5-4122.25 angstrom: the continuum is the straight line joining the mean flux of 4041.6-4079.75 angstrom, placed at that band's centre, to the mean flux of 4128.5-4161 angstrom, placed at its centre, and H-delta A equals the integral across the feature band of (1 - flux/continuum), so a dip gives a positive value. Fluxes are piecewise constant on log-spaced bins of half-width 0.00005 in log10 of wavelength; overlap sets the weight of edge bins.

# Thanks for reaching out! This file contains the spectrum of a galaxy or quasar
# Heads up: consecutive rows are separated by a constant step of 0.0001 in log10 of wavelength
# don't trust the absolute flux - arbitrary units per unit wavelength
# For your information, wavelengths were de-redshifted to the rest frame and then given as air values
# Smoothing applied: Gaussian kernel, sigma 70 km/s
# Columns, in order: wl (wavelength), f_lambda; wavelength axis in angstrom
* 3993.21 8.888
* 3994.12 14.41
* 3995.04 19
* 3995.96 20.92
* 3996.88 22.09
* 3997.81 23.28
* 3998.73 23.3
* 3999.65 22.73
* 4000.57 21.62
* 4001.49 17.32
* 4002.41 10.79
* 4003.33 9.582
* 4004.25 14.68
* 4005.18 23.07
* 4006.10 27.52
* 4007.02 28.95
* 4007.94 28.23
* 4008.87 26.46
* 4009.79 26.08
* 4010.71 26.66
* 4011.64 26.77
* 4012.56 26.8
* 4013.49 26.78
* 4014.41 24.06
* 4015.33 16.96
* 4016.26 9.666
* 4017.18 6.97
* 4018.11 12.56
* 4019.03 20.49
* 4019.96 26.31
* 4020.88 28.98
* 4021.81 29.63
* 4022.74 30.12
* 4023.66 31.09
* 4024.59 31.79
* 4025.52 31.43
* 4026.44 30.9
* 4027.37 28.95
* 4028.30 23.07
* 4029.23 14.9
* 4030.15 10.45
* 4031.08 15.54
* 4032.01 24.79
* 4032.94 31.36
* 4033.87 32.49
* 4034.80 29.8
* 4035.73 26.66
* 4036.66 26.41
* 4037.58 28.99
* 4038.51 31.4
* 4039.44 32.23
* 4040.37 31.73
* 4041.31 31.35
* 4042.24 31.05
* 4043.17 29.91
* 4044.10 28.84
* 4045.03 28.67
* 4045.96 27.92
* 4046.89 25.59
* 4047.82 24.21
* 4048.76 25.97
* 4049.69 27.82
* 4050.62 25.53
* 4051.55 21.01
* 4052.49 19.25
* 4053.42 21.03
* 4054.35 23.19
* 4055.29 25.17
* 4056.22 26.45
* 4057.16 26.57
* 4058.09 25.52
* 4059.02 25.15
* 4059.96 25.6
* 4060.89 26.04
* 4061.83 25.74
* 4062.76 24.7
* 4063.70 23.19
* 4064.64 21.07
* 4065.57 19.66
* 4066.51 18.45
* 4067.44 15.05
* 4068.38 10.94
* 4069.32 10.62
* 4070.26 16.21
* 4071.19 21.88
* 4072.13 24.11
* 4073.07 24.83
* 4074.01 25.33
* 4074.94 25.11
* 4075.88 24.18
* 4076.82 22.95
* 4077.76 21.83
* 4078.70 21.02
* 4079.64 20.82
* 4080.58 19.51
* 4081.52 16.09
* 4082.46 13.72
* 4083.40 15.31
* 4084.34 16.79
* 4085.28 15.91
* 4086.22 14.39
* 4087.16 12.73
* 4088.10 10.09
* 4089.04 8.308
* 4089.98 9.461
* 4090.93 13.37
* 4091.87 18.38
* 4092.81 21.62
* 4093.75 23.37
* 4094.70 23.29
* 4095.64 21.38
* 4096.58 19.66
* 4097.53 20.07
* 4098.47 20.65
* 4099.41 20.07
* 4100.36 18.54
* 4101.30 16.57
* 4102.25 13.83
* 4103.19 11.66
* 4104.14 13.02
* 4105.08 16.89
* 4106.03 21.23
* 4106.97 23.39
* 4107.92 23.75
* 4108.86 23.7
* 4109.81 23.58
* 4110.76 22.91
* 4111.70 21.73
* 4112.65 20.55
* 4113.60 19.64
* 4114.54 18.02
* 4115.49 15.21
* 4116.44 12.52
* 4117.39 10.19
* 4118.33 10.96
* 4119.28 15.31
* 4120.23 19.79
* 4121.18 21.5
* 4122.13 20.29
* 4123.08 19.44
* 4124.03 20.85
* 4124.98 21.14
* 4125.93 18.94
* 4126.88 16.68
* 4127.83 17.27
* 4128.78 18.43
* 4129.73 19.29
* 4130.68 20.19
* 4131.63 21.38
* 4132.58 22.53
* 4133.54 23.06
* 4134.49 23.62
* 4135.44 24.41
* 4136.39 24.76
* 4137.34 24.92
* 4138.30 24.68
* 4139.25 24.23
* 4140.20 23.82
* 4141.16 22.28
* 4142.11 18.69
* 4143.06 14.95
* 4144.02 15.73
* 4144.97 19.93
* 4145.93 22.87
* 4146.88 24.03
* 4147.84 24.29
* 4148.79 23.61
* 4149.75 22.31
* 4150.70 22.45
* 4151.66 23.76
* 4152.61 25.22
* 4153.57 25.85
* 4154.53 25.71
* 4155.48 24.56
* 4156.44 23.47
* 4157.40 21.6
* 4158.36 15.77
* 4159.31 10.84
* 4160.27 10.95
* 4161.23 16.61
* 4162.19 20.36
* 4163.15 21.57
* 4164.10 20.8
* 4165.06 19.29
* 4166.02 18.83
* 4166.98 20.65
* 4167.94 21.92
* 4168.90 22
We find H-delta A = 8.37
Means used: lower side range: 23.4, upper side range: 21.6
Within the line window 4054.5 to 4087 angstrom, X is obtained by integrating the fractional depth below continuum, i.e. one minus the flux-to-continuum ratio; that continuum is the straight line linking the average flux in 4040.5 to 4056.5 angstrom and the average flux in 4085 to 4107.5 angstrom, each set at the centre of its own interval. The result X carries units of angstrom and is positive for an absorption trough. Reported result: 1.7 angstrom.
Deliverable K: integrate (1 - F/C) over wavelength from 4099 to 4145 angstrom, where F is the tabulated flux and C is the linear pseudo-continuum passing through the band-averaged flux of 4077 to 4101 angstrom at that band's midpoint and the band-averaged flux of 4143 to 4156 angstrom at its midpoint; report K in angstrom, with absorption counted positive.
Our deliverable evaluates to 1.97 angstrom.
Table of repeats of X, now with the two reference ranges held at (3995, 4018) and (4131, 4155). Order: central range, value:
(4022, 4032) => -1.7 angstrom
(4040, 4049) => -2.9 angstrom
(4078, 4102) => 5.3 angstrom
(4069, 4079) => 0.0 angstrom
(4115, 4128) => 3.1 angstrom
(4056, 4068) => -0.8 angstrom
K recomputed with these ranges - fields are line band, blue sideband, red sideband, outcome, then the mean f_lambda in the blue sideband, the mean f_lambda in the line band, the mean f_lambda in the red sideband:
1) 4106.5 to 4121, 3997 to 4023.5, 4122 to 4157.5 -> 2.1 angstrom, 22.1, 18.8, 21.9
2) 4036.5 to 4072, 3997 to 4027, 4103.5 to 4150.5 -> -3.7 angstrom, 23.2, 24.4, 20.2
